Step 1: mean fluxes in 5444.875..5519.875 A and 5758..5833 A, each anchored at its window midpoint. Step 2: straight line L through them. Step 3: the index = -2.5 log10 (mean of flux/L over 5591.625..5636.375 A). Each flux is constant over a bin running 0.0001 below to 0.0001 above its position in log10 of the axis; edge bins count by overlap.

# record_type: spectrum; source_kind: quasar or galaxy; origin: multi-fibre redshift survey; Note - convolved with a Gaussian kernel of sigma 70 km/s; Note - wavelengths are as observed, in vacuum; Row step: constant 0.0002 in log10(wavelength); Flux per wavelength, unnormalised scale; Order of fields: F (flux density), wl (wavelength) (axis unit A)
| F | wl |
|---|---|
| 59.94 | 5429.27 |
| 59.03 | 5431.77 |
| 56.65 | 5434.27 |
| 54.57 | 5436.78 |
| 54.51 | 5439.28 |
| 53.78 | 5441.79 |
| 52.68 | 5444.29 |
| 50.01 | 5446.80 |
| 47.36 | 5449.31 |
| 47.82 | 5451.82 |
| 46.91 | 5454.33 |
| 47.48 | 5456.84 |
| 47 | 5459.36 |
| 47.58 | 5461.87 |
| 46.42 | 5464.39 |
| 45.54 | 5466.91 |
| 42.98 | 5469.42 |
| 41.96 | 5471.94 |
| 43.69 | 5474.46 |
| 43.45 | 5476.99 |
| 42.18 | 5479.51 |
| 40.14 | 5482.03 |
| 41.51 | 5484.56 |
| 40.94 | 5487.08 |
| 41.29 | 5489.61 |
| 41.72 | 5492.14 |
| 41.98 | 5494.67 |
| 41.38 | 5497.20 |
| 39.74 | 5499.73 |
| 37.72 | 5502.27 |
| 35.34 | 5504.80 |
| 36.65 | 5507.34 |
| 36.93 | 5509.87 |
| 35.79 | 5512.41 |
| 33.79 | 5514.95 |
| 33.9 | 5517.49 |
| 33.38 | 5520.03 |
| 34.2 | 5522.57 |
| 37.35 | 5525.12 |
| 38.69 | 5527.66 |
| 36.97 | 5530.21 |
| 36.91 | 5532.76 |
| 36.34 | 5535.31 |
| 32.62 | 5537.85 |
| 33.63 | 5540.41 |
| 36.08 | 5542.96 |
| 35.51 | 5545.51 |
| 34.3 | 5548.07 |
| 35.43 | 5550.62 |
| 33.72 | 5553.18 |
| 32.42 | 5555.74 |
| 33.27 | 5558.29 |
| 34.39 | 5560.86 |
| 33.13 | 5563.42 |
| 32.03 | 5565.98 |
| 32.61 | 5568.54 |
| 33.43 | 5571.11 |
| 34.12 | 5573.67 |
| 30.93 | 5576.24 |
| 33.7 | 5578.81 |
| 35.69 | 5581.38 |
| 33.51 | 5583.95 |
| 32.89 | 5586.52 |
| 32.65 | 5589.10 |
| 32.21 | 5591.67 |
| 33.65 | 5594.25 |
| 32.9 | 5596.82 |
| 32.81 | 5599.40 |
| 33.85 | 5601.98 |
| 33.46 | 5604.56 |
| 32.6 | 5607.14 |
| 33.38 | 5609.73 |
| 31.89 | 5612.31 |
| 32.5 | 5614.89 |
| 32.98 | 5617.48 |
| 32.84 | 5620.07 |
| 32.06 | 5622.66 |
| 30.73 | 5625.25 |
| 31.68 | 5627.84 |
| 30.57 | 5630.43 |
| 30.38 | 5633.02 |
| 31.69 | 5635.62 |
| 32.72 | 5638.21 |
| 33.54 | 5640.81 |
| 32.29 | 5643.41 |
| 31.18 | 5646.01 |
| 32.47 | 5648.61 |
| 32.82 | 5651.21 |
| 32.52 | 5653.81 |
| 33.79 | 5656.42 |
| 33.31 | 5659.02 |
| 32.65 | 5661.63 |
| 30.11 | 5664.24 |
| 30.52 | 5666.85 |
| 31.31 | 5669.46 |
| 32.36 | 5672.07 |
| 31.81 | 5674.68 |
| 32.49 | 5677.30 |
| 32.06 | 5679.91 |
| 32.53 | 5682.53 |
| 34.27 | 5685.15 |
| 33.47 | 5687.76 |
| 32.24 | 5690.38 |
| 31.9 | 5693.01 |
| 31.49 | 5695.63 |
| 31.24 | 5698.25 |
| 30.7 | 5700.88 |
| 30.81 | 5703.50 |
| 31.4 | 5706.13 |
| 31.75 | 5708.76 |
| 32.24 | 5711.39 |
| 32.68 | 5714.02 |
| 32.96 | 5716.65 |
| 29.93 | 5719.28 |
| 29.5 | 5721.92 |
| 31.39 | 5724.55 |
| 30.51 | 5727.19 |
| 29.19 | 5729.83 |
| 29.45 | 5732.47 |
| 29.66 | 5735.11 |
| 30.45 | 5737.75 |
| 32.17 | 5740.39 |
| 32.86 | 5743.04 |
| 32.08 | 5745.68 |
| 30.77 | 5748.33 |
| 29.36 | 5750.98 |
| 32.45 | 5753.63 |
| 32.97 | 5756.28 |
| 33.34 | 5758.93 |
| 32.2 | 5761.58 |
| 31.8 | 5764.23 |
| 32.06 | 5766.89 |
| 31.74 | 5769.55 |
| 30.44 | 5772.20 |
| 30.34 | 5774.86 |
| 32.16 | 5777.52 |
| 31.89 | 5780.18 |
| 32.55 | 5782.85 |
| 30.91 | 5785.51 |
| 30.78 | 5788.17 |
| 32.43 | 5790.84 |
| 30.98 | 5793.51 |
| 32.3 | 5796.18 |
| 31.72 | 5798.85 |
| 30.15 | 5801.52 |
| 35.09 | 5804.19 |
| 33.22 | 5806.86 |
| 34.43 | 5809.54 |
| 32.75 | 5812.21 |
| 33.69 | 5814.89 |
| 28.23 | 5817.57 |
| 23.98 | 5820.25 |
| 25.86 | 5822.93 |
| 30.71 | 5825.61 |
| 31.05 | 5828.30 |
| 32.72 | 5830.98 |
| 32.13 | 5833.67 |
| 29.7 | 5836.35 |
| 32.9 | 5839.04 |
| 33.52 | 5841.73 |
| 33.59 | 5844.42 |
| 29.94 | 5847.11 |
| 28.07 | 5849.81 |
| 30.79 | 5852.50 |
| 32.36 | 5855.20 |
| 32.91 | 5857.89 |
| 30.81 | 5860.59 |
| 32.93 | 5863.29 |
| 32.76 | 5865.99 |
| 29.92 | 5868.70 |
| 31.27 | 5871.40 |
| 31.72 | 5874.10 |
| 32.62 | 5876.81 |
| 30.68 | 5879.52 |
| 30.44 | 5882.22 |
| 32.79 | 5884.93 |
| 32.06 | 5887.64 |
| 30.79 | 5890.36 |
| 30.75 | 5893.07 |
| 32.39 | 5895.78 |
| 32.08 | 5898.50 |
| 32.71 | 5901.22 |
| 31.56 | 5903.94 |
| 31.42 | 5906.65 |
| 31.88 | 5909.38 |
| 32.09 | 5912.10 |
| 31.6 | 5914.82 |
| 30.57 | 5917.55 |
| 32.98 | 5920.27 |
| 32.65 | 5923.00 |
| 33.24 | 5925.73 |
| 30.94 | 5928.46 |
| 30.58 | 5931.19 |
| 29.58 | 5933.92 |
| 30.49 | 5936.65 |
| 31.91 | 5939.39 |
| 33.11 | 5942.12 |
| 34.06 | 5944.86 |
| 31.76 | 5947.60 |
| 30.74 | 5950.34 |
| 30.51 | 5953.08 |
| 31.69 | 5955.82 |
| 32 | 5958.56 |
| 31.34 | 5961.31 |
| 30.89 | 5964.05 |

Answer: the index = 0.16 mag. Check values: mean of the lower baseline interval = 42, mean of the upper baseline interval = 31.4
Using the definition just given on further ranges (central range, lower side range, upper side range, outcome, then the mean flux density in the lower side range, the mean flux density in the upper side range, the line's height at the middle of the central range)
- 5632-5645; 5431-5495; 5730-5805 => 0.18 mag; 46.9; 31.6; 38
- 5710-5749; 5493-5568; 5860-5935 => 0.08 mag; 35.6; 31.7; 33.5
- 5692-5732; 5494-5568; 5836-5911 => 0.08 mag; 35.6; 31.6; 33.5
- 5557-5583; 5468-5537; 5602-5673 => 0.07 mag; 38.7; 32.2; 35.5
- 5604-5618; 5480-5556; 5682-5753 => 0.05 mag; 37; 31.4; 34.4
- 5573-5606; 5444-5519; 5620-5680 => 0.08 mag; 42.2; 32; 35.7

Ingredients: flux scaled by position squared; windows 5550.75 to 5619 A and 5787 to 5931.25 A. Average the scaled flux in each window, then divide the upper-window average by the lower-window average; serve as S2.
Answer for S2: 1.05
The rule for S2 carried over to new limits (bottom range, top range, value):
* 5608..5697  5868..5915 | 1.07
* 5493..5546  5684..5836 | 0.94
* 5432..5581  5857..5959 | 0.91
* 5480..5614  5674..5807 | 0.96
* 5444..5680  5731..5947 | 0.97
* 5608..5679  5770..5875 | 1.04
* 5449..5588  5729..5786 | 0.90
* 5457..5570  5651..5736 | 0.89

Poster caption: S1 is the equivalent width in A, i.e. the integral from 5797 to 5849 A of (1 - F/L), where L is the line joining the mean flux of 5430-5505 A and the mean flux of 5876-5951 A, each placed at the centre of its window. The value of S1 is 5.0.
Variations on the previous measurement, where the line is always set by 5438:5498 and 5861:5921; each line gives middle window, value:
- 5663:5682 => 3.54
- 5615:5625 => 2.00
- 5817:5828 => 2.08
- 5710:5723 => 2.04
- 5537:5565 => 5.70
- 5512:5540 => 5.26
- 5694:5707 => 2.32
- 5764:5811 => 4.16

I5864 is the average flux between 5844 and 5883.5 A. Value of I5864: 31.3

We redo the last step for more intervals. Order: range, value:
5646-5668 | 32.2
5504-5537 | 35.8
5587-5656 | 32.4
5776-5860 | 31.4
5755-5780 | 31.9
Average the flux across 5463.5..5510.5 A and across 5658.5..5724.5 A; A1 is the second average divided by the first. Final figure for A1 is 0.8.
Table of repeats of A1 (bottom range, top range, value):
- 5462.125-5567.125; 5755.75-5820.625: 0.84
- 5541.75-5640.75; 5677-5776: 0.96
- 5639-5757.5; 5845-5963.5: 1.00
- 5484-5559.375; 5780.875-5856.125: 0.86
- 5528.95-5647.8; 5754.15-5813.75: 0.97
